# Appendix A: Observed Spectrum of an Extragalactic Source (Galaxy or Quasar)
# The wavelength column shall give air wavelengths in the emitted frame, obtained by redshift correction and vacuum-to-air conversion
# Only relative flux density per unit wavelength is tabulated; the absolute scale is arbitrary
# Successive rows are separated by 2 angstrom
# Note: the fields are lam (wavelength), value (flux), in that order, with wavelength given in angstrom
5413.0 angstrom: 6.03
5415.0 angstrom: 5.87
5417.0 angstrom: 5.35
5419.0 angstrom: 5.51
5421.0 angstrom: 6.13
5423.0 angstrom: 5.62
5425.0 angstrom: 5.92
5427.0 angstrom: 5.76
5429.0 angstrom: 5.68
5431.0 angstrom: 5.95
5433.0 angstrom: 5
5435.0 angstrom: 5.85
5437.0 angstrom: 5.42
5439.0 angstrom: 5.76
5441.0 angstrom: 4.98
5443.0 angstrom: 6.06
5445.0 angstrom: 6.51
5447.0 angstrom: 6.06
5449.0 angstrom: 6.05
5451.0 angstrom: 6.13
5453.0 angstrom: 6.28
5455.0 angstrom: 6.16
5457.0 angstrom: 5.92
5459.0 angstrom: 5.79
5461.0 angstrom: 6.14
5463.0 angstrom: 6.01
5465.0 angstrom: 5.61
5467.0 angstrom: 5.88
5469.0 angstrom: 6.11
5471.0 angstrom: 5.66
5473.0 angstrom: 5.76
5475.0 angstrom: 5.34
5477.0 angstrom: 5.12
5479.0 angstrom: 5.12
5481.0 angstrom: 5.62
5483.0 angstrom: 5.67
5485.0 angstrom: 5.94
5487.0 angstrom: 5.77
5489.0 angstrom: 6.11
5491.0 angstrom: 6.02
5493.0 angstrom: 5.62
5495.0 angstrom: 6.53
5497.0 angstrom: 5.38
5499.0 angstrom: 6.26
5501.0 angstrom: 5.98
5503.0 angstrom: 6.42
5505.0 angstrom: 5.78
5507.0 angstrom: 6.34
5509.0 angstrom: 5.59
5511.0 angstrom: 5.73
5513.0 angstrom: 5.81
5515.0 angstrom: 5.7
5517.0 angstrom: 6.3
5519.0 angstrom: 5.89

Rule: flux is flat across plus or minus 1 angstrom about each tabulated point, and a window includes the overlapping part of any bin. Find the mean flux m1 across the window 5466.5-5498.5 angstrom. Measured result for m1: 5.73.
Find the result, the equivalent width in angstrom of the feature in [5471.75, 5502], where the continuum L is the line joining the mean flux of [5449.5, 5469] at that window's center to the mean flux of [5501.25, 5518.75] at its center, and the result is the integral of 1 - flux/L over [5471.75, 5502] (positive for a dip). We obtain 1.1 angstrom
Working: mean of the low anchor 6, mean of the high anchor 5.96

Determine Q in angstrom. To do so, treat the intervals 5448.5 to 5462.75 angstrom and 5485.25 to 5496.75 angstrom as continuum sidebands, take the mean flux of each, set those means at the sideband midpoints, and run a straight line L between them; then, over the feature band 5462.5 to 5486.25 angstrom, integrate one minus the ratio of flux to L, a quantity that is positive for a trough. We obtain 1.4 angstrom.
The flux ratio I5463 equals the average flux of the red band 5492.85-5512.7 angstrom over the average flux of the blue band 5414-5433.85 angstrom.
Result 1.1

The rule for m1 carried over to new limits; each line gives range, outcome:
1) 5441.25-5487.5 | 5.84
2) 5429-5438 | 5.57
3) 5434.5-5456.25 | 5.93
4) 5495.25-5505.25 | 6.02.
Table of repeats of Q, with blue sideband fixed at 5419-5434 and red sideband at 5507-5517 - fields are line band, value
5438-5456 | -0.8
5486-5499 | -0.3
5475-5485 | 0.6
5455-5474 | -0.4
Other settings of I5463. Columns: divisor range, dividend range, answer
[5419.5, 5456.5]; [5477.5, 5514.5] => 1.00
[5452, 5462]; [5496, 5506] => 0.98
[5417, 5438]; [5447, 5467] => 1.06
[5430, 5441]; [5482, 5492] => 1.07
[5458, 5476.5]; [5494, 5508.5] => 1.05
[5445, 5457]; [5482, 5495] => 0.96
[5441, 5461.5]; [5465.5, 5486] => 0.93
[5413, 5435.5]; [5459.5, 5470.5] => 1.04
